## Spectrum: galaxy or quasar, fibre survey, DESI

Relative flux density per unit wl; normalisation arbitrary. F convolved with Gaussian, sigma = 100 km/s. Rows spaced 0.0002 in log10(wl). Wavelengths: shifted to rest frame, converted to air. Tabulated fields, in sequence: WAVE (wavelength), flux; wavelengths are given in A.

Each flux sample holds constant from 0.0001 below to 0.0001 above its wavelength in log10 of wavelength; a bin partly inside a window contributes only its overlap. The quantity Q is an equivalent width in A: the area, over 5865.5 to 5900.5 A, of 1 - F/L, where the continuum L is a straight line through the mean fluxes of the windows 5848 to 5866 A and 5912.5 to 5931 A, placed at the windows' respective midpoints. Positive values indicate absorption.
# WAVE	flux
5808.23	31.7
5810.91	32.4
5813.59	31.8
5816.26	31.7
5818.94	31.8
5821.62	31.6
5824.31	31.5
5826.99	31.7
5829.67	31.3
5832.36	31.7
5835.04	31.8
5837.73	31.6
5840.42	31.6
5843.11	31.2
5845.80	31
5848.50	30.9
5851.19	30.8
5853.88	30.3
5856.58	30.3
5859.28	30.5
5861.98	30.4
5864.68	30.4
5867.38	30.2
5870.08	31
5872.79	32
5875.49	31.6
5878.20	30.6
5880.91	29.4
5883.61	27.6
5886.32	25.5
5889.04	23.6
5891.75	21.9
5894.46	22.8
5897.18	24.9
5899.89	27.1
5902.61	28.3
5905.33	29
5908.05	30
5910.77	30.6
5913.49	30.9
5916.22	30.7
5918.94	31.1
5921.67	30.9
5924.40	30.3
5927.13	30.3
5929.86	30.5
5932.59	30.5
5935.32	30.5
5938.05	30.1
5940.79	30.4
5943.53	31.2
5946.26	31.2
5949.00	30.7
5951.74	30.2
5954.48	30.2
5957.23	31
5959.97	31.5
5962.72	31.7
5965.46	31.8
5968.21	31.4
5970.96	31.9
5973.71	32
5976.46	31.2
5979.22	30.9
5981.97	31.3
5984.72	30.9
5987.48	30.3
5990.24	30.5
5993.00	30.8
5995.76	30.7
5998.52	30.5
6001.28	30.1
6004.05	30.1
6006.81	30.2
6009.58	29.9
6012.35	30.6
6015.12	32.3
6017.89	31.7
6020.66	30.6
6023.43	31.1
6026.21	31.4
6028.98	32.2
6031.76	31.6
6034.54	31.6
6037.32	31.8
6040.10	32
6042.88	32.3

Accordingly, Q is 3.4 A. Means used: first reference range 30.5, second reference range 30.7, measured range 27.6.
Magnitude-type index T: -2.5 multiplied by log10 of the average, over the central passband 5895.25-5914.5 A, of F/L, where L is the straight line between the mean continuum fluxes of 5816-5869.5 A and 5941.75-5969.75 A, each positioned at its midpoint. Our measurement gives 0.095 mag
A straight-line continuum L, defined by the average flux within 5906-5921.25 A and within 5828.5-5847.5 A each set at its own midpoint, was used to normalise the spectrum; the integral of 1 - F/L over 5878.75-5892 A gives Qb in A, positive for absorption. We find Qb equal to 2.0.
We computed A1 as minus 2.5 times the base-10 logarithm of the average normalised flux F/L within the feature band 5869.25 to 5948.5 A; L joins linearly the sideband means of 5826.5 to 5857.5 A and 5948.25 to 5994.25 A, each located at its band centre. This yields 0.07 mag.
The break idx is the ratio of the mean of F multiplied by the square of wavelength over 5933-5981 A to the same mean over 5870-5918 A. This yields 1.13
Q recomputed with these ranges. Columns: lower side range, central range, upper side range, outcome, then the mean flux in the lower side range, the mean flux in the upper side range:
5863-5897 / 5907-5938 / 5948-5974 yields -0.94 A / 28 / 31.2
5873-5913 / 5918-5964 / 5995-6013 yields -3.18 A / 27.6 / 30.3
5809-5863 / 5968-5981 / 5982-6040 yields -0.18 A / 31.3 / 31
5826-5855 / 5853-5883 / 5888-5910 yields -1.78 A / 31.3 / 26.1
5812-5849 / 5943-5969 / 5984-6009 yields -0.33 A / 31.5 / 30.4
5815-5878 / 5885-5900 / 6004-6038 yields 3.42 A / 31.2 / 31.2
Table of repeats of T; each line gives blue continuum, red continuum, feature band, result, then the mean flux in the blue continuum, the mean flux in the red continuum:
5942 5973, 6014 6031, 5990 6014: 0.04 mag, 31.2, 31.5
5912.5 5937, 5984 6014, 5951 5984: -0.03 mag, 30.6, 30.4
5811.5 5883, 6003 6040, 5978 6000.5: 0.02 mag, 31.1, 31.2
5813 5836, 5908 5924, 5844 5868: 0.03 mag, 31.7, 30.7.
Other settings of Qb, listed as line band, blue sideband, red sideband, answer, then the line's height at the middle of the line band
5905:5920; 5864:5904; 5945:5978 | -0.74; 29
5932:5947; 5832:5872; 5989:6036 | 0.14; 30.9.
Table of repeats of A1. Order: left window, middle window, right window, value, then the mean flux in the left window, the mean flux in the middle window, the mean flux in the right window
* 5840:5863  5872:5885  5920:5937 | 0.02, 30.7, 30.2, 30.5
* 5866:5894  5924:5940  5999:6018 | -0.04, 28.2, 30.4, 30.6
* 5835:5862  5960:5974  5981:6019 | -0.03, 30.9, 31.7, 30.7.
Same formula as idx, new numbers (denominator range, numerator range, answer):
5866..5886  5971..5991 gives 1.07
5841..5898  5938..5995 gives 1.11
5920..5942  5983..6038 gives 1.04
